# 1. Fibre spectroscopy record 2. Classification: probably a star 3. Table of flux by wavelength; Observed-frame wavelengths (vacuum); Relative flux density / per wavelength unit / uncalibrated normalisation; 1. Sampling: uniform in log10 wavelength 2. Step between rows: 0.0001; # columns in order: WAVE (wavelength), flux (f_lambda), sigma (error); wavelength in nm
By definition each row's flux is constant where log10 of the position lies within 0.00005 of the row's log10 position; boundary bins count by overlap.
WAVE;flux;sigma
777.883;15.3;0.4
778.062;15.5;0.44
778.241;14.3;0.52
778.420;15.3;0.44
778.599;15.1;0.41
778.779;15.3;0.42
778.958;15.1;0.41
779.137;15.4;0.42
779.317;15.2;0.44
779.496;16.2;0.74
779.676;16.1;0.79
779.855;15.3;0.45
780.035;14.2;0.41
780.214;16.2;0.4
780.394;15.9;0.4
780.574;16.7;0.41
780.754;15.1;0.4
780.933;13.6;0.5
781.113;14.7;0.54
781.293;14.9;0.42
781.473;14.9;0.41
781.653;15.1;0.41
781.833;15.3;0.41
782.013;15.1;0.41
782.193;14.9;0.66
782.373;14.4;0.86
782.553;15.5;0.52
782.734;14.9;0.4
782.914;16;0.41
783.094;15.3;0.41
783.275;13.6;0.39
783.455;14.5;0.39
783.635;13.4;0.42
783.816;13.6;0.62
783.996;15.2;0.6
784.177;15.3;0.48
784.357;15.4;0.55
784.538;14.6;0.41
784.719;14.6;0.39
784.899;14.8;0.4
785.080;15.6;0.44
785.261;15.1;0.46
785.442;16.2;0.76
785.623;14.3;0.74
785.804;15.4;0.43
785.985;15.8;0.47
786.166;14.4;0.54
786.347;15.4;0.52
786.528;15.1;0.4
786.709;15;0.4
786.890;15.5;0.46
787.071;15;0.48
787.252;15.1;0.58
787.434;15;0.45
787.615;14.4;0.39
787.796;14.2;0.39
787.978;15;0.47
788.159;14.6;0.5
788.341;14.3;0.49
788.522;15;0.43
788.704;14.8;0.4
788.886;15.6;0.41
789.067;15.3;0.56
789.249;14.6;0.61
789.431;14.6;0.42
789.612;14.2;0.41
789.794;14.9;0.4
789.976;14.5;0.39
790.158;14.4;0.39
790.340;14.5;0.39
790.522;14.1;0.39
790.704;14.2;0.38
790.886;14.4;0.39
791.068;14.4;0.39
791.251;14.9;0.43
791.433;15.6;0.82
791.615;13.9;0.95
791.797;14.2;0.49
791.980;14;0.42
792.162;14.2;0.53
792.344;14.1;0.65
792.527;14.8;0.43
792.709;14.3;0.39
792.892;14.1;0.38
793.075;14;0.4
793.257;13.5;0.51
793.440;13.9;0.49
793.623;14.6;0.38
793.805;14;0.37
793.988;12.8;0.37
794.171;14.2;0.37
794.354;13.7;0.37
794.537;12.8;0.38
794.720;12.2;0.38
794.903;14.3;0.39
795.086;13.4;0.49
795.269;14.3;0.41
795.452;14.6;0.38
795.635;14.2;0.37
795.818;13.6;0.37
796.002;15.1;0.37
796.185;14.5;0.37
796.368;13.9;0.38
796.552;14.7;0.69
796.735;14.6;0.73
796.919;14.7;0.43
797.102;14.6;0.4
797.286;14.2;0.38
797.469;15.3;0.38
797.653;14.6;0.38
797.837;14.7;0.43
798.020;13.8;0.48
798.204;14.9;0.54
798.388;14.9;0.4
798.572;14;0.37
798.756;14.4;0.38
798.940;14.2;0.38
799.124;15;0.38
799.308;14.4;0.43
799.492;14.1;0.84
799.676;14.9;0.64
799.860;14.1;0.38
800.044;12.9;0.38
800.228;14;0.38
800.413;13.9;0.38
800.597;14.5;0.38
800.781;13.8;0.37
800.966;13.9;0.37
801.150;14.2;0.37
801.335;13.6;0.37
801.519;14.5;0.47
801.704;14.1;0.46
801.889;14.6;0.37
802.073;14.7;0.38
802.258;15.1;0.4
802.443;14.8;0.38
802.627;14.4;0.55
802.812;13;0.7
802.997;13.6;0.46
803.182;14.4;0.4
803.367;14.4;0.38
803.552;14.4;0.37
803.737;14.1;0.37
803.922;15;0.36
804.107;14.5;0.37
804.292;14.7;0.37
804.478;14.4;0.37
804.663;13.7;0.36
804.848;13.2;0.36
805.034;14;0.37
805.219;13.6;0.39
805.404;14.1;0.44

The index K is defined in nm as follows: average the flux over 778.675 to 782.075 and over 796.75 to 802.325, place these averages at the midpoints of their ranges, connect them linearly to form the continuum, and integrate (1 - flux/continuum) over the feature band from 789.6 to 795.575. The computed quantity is 0.23 nm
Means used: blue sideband 15.3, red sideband 14.4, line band 14.1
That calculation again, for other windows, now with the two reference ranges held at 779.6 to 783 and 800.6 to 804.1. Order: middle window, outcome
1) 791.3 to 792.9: 0.037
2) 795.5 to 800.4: 0.025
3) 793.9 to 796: 0.127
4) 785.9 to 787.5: -0.020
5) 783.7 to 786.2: 0.003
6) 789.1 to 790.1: 0.016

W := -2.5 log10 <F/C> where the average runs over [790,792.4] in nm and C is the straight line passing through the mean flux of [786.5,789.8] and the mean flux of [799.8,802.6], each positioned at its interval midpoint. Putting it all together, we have 0.02 mag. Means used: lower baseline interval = 14.8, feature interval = 14.4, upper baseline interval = 14.2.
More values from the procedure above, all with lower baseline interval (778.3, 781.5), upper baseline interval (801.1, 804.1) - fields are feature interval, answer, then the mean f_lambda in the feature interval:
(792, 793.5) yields 0.05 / 14.1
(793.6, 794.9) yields 0.09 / 13.5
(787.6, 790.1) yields 0.01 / 14.7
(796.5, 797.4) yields 0.00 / 14.6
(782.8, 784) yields 0.05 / 14.5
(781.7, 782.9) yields 0.01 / 15.1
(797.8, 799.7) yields 0.00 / 14.5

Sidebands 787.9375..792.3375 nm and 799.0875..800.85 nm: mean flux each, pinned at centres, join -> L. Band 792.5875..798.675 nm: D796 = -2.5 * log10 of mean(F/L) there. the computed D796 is 0.01 mag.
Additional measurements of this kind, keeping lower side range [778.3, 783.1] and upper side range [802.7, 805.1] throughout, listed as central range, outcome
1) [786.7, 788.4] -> 0.01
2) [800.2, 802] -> 0.01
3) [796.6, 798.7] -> -0.01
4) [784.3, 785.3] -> 0.00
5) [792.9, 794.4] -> 0.06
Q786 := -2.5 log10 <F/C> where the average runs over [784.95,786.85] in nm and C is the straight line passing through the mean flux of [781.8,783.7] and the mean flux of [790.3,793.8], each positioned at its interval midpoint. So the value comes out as -0.04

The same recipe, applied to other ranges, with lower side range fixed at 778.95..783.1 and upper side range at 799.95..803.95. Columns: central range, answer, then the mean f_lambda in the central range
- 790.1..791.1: 0.032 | 14.3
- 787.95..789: -0.002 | 14.9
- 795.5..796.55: 0.012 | 14.3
